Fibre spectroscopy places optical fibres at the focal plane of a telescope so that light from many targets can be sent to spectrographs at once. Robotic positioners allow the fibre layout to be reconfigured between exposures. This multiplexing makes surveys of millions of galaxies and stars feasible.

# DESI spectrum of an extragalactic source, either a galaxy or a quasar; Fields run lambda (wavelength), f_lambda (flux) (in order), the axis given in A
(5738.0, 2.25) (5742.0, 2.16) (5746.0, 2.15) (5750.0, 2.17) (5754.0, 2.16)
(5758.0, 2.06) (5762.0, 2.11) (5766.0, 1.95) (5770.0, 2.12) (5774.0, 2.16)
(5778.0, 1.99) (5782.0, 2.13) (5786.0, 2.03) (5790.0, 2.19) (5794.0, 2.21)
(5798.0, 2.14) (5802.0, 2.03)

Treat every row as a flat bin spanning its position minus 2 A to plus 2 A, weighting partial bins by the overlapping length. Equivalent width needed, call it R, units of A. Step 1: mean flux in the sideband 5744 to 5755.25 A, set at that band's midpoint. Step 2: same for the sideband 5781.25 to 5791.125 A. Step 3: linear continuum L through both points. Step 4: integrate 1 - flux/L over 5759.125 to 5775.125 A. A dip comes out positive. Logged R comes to 0.4 A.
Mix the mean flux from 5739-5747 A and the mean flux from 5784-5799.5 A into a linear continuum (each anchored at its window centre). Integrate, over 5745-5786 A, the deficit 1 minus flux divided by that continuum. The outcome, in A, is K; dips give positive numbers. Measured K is 1.2 A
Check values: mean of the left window 2.17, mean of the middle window 2.1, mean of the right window 2.14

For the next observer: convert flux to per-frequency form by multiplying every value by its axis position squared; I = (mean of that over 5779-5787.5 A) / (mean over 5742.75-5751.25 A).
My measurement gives 1.0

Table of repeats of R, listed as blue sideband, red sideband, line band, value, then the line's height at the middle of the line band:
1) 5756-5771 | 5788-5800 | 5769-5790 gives 0.26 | 2.12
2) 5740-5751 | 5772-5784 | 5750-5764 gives 0.12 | 2.14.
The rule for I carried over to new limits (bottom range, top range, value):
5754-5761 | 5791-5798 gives 1.06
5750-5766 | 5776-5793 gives 1.01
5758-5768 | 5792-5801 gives 1.07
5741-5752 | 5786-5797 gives 1.02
